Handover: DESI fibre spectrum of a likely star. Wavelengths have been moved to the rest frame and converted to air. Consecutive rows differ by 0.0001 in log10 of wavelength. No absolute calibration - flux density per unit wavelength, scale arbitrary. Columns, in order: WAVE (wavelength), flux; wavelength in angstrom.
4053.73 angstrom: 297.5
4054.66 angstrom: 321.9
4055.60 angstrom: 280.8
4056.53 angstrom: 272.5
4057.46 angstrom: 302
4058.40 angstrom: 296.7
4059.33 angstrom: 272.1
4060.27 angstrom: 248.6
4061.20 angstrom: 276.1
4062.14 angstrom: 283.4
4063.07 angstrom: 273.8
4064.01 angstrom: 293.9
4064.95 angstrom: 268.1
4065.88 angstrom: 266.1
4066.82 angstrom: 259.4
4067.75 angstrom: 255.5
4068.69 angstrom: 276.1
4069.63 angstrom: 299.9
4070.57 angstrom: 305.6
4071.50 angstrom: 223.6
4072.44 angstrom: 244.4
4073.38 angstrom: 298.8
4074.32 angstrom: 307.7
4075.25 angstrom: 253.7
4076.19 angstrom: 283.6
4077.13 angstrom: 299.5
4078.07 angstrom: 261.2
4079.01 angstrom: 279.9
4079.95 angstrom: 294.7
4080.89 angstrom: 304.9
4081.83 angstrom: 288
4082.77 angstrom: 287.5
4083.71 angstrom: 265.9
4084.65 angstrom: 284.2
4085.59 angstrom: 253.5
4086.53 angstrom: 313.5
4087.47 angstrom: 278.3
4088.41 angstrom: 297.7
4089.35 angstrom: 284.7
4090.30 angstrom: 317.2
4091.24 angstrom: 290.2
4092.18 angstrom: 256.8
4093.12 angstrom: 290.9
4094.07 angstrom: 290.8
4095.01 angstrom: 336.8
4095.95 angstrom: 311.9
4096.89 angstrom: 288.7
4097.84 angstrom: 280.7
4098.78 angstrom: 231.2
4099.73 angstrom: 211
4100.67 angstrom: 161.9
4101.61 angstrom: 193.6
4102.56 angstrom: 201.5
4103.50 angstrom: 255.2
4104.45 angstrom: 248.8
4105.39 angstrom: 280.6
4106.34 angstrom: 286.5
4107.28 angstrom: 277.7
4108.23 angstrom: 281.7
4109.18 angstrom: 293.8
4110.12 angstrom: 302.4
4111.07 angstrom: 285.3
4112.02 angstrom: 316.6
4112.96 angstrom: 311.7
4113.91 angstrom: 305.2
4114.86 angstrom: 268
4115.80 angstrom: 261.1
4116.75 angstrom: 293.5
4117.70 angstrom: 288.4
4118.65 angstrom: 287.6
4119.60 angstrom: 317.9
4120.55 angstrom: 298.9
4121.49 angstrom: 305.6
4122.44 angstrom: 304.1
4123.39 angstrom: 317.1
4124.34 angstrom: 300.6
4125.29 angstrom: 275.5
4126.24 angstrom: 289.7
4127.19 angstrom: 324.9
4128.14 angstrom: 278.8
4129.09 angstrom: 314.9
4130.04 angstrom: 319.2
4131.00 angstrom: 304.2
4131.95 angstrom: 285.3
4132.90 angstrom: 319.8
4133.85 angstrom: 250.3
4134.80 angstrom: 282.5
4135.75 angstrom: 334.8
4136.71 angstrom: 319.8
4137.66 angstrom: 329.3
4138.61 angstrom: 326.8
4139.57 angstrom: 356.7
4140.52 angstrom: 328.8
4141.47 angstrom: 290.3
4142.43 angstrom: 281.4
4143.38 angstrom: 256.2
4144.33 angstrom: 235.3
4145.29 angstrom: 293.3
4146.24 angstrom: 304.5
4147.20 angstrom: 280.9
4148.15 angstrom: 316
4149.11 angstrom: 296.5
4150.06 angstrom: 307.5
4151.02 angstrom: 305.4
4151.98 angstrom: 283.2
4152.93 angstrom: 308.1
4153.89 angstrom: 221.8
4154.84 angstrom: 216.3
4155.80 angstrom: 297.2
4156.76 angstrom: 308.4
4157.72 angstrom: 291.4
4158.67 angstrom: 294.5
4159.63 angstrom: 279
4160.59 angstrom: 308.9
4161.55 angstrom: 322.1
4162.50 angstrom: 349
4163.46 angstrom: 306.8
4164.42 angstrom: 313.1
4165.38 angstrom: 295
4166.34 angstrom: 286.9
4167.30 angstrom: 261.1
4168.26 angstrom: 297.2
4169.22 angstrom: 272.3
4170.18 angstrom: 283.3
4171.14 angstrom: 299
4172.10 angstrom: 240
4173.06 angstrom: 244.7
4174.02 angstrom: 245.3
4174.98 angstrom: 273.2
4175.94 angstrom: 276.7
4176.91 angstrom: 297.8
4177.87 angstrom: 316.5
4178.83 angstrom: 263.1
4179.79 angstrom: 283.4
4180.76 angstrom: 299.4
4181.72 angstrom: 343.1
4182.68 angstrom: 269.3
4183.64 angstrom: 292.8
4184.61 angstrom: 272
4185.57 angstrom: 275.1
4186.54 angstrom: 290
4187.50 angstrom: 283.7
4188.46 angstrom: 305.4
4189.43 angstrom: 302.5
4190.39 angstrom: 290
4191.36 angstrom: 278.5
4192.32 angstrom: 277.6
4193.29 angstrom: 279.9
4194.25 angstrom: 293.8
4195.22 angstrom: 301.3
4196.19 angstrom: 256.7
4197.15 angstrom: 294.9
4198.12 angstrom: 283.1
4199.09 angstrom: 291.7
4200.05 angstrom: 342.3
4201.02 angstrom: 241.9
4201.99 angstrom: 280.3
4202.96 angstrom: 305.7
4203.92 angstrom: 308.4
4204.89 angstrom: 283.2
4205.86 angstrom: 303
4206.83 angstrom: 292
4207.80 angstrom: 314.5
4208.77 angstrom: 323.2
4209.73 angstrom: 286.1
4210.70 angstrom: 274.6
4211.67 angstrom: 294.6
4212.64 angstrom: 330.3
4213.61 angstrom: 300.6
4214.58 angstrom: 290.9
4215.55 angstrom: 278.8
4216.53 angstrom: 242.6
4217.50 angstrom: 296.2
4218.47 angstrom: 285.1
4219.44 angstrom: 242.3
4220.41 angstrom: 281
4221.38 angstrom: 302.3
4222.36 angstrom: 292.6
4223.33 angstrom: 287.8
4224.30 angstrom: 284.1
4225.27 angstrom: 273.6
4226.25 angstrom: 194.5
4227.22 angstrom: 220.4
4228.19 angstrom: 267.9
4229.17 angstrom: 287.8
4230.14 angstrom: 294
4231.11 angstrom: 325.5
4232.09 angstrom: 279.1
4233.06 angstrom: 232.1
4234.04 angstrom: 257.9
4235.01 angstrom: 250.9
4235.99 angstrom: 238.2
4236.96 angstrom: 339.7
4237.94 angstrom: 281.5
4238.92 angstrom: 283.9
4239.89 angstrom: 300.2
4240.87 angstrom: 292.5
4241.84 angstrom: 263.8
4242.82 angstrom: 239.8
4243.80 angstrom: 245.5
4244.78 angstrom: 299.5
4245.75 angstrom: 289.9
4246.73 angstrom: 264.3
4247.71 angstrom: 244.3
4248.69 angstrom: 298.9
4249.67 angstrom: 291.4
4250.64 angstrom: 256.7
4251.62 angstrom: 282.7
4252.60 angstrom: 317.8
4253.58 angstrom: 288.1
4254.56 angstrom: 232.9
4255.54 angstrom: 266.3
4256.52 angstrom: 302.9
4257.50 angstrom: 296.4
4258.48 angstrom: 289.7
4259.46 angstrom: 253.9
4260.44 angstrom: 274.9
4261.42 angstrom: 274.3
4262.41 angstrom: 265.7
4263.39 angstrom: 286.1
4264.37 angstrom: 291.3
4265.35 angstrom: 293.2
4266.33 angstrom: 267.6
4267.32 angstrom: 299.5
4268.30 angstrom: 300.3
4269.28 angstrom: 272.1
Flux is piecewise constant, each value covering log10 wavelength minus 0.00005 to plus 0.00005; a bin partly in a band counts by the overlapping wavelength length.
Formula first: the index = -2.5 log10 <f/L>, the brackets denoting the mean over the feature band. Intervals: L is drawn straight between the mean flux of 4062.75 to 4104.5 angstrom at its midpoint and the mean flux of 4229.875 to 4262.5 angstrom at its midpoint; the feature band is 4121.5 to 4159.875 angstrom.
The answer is -0.08 mag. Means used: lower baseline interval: 273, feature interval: 296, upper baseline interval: 277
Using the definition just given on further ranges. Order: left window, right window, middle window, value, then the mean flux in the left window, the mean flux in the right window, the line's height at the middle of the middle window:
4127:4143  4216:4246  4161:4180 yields 0.033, 308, 273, 295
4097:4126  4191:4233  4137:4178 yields -0.042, 275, 285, 280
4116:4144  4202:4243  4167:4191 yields 0.031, 302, 282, 291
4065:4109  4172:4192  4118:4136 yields -0.085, 273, 284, 278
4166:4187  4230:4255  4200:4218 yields -0.054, 281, 276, 279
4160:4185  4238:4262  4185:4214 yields -0.030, 289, 277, 285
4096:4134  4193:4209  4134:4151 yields -0.061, 281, 294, 285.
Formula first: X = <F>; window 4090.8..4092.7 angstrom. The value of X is 274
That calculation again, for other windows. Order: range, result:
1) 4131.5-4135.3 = 285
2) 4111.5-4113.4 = 314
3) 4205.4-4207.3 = 297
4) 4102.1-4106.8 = 255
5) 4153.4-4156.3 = 245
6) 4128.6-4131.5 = 312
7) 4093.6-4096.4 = 314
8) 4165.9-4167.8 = 274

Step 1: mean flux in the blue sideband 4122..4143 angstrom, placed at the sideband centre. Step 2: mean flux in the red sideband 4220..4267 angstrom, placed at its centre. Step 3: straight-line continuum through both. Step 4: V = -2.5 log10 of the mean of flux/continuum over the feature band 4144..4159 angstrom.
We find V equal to 0.06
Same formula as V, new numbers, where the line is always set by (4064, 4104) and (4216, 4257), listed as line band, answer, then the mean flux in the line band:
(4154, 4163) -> -0.076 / 293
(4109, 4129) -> -0.091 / 297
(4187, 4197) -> -0.053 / 287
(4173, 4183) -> -0.043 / 285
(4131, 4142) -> -0.140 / 311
